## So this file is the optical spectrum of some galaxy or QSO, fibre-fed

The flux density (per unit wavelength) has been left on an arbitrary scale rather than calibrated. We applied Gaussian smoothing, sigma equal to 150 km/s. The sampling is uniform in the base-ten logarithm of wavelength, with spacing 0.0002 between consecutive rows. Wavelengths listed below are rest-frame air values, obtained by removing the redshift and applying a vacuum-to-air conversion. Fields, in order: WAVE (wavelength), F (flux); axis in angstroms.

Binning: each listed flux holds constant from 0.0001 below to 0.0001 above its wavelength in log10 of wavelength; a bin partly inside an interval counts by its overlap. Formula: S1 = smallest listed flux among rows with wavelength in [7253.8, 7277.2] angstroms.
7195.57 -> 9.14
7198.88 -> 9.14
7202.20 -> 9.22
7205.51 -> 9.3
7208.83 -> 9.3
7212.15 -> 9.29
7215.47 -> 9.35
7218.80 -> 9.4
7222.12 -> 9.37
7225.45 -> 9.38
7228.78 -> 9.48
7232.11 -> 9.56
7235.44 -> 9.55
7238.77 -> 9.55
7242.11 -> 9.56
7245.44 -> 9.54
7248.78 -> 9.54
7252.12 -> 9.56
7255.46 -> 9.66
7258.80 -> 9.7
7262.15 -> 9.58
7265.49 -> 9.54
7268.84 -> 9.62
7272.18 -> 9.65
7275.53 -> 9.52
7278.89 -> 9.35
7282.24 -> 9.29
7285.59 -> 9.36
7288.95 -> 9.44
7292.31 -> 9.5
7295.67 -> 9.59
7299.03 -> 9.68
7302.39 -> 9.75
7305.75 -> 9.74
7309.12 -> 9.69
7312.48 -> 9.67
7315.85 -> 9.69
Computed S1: 9.52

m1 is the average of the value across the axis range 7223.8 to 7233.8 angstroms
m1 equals 9.47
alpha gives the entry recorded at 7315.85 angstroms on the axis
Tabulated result 9.69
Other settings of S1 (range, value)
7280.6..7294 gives 9.29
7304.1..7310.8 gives 9.69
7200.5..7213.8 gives 9.22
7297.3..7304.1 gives 9.68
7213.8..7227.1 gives 9.35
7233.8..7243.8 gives 9.55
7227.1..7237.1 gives 9.48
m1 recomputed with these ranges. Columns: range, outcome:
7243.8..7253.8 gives 9.54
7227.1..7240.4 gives 9.54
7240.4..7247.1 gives 9.55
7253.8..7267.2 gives 9.62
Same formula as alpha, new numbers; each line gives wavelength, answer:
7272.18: 9.65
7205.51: 9.3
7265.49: 9.54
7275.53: 9.52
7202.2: 9.22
